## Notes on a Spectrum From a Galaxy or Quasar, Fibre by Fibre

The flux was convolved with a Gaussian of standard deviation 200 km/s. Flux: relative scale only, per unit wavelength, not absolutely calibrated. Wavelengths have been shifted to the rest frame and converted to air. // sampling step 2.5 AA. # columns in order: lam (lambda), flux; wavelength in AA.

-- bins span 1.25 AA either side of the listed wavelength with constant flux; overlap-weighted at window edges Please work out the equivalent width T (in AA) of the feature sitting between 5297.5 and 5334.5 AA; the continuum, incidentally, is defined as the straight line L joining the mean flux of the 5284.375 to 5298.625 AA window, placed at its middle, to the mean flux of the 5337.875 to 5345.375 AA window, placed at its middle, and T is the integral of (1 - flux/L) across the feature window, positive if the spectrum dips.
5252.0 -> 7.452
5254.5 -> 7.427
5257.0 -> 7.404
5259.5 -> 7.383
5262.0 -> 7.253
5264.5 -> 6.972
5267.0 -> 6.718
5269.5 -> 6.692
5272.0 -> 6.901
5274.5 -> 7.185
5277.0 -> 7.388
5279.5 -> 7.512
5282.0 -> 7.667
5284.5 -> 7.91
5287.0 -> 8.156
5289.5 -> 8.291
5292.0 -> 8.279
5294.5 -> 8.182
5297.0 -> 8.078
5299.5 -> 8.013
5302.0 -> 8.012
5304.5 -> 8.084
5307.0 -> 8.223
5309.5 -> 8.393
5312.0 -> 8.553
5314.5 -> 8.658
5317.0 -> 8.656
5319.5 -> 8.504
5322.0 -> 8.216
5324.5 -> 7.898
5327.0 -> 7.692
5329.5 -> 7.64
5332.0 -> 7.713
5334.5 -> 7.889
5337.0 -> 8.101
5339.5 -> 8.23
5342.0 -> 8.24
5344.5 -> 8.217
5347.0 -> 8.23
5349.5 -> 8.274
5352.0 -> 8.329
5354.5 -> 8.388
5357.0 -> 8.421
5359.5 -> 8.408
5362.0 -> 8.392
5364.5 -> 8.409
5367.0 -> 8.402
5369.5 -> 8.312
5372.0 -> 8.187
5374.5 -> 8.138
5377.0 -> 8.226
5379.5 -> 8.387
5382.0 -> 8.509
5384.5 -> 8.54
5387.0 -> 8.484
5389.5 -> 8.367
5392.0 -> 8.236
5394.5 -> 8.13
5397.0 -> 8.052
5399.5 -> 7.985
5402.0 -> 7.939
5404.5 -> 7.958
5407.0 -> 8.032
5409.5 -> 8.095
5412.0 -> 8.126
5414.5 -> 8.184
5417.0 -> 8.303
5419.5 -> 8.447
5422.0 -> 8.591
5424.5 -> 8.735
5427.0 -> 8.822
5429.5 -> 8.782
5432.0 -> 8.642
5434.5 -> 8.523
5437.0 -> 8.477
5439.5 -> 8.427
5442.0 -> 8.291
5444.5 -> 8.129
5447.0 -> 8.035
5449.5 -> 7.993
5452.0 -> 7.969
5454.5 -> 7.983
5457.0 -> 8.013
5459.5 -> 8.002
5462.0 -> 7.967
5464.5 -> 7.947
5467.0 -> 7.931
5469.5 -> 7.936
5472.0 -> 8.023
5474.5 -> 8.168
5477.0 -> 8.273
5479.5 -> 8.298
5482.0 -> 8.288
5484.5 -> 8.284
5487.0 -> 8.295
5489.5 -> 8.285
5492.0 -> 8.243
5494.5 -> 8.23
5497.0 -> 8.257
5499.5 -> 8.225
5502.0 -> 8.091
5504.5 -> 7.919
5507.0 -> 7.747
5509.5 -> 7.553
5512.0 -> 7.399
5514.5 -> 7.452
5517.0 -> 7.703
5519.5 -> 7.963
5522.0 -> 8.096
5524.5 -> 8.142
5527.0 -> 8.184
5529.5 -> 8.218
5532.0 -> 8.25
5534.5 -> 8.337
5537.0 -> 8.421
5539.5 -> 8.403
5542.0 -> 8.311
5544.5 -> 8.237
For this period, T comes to 0.2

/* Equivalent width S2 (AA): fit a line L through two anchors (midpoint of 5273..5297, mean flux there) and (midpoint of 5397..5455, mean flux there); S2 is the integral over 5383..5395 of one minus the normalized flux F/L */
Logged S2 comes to -0.30 AA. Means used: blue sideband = 7.84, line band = 8.37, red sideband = 8.28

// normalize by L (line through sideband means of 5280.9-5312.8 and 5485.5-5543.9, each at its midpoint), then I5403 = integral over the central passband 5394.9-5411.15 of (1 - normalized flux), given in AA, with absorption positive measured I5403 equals 0.18 AA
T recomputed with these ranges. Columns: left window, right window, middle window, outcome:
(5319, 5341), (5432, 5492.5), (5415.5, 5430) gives -0.9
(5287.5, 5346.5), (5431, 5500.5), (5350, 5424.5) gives -1.0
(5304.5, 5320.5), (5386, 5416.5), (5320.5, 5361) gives 1.1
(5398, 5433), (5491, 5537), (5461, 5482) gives 0.2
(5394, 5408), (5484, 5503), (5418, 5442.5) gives -1.5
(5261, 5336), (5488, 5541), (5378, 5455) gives -3.3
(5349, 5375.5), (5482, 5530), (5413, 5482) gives -0.9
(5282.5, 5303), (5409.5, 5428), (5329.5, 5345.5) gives 0.4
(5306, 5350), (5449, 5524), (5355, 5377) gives -0.5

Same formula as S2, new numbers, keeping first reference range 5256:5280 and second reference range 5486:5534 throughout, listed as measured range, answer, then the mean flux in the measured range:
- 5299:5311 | -1.49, 8.16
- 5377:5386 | -1.07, 8.44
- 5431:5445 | -1.22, 8.43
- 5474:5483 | -0.41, 8.26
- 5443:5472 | -0.64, 8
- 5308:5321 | -2.21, 8.54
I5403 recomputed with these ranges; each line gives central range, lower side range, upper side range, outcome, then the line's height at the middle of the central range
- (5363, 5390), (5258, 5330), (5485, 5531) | -1.58 AA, 7.9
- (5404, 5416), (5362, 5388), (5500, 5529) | 0.21 AA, 8.23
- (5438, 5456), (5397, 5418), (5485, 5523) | -0.20 AA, 8.03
